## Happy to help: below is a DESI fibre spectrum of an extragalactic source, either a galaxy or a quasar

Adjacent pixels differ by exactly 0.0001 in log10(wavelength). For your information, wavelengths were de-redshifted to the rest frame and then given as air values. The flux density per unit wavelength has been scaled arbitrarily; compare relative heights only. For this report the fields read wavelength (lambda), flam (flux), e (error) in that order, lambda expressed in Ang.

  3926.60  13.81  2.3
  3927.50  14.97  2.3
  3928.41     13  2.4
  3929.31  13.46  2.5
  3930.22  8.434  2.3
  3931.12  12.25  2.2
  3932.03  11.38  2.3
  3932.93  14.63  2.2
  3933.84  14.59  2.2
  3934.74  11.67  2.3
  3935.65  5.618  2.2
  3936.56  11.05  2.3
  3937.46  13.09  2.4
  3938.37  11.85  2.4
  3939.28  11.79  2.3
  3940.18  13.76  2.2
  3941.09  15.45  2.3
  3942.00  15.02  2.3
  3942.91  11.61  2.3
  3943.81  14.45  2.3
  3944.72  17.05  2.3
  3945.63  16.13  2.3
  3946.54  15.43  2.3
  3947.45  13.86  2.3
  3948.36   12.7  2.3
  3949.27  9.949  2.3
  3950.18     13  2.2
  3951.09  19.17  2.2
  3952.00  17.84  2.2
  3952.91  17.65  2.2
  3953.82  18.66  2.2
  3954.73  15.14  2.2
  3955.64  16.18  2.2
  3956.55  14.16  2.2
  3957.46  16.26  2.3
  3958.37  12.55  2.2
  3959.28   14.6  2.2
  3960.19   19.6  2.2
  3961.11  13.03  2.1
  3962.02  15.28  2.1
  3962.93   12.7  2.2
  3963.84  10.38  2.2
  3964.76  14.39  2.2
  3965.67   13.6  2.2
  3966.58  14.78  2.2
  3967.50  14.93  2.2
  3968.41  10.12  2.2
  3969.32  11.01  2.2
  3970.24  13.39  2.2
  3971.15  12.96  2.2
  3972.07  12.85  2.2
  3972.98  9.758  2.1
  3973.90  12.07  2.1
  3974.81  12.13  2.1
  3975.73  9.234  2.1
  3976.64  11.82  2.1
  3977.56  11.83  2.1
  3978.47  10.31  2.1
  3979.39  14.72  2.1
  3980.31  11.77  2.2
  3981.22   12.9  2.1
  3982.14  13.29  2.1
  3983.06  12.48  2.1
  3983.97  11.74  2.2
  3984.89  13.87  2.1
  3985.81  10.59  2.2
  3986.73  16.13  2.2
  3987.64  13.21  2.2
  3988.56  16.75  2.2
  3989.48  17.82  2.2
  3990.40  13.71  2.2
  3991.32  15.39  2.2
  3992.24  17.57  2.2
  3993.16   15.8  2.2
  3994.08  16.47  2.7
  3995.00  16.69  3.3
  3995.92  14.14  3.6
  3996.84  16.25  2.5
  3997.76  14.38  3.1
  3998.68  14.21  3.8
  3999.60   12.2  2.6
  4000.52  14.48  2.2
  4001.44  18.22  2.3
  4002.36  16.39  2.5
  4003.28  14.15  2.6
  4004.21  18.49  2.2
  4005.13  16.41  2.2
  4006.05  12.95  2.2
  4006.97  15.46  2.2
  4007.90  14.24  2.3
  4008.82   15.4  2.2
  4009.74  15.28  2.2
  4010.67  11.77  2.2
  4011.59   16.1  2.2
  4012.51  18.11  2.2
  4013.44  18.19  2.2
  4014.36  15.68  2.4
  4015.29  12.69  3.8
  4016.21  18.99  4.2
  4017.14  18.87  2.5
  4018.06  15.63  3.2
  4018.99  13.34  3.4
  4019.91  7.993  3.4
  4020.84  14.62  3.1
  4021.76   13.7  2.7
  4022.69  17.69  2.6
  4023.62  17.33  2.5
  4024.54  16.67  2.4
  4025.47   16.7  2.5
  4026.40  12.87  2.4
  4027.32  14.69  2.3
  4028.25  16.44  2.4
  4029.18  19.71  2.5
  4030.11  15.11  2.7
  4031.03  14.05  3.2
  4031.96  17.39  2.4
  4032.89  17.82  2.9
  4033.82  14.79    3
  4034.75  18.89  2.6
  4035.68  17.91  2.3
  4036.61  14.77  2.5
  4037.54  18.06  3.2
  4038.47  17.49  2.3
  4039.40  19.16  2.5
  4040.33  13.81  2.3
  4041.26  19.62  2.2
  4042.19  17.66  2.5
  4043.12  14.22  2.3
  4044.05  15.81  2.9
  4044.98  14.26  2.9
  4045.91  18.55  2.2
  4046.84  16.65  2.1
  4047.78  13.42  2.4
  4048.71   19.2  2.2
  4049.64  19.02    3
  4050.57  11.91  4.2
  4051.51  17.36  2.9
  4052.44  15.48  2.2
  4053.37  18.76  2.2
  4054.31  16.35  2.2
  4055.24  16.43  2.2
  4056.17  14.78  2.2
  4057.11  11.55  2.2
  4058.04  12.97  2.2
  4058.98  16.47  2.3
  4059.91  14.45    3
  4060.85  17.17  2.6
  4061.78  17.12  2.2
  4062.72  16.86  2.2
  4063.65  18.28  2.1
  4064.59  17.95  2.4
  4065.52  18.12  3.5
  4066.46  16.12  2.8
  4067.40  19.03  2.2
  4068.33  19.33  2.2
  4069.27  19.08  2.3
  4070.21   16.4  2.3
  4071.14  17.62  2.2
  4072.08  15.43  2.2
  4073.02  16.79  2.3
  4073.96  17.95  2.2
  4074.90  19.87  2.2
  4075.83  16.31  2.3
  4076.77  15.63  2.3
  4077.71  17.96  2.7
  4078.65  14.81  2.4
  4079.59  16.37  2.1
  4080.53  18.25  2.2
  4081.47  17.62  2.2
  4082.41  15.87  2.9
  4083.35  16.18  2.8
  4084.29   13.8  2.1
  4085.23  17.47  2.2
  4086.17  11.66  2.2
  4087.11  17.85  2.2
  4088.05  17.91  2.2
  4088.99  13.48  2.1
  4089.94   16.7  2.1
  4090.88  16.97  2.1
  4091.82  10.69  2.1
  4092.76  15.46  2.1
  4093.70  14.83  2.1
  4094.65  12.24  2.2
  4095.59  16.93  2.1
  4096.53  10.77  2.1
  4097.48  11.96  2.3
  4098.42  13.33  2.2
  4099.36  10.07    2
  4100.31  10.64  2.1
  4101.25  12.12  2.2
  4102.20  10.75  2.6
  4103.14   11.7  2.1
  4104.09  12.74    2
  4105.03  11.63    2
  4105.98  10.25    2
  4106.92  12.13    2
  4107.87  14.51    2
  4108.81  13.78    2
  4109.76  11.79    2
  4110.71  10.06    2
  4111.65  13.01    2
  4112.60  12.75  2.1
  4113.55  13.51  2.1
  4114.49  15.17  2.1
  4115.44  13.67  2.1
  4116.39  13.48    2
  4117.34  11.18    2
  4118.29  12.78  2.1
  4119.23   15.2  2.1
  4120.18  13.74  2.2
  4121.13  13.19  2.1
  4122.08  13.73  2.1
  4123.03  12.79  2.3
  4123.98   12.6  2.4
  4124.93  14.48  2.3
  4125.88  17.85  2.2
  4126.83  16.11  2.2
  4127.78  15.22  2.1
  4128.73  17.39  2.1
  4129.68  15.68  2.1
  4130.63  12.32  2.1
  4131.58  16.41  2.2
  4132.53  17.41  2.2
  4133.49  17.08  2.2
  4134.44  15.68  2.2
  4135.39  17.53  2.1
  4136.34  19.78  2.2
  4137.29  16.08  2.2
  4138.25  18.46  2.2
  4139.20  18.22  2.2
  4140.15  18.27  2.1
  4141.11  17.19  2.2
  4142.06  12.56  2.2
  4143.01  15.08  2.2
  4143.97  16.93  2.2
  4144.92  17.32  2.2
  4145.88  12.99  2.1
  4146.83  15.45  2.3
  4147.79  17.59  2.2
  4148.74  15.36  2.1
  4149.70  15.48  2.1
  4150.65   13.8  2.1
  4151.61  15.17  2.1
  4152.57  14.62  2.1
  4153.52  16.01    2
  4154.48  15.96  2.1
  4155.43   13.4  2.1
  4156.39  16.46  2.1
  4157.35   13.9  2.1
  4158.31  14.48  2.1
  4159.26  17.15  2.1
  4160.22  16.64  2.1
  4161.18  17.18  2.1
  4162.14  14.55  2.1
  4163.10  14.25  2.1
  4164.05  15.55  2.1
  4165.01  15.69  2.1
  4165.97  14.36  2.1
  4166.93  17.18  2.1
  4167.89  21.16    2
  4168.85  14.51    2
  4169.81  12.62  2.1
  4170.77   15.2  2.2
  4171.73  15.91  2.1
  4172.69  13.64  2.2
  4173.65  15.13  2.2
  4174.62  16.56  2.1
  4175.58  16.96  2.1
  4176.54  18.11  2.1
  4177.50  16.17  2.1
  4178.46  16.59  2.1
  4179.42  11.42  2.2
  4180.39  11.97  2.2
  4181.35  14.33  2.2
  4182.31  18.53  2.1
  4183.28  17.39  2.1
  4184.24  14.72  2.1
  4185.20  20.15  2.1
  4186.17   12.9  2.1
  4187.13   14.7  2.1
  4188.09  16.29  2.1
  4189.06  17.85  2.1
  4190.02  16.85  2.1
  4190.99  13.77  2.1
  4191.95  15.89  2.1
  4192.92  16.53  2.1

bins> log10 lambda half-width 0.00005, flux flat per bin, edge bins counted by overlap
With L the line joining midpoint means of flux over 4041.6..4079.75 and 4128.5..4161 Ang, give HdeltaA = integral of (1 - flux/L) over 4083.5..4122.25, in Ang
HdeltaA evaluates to 7.1 Ang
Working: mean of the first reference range 16.6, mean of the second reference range 16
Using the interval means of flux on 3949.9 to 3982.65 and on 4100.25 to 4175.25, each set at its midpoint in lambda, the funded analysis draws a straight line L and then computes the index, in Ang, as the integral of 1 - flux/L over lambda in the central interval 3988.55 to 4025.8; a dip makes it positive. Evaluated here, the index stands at -4.1 Ang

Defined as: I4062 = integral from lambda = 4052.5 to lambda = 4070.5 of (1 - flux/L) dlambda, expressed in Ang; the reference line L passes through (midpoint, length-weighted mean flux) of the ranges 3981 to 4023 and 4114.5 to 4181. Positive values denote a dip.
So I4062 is -1.8 Ang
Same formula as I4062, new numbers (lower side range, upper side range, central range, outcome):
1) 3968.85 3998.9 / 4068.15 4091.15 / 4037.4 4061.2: -0.7 Ang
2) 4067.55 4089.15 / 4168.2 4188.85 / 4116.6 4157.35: 1.4 Ang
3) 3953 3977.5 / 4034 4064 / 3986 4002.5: -1.0 Ang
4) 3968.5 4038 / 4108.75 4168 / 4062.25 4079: -2.7 Ang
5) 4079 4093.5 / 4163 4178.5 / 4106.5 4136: 2.8 Ang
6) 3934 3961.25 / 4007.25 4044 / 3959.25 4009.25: 3.7 Ang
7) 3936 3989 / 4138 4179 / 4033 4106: -4.6 Ang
